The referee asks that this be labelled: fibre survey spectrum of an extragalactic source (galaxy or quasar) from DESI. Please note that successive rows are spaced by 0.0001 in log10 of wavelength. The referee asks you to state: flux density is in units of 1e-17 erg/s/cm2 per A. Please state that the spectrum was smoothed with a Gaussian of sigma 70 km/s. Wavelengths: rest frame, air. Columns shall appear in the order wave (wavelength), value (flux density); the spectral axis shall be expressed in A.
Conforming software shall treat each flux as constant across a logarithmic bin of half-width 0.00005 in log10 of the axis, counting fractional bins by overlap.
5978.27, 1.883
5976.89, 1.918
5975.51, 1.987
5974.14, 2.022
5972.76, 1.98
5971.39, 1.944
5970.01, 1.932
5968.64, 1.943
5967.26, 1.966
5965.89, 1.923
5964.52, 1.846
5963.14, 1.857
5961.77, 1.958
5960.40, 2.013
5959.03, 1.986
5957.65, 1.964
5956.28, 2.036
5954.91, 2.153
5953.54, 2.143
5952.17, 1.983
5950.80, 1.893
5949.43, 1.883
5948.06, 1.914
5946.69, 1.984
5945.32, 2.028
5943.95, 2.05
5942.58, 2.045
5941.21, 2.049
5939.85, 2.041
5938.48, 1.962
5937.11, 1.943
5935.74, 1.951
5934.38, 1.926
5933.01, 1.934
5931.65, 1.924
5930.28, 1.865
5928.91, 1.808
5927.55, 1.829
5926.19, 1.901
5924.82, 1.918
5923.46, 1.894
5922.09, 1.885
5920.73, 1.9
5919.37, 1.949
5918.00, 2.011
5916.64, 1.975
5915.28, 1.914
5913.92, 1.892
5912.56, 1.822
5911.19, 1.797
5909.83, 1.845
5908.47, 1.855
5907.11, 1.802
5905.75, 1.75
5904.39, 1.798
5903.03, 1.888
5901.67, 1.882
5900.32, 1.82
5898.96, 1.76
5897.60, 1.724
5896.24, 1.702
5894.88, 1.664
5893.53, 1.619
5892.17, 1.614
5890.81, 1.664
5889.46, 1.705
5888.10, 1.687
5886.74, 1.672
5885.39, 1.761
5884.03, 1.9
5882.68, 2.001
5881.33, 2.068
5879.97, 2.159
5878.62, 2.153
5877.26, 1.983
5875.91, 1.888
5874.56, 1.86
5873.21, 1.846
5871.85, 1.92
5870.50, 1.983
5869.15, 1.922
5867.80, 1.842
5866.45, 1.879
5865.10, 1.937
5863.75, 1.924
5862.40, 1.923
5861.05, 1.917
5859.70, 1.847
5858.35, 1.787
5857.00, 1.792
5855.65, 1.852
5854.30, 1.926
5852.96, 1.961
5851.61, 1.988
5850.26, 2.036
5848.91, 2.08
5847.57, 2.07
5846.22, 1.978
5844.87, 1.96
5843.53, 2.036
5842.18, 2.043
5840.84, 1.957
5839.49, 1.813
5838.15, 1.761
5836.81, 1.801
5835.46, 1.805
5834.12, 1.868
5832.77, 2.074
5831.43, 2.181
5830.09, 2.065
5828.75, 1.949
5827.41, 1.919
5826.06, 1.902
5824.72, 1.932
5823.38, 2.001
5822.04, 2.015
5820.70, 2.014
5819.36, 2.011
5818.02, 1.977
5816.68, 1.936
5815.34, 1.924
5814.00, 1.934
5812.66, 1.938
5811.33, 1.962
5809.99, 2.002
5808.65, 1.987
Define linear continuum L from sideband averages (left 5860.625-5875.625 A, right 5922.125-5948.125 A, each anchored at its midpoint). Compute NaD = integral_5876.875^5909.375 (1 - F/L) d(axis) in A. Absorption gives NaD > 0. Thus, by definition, 1.74 A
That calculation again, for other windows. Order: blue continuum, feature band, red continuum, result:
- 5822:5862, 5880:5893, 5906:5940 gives 0.8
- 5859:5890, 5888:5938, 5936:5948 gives 3.2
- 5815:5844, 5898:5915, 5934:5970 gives 1.2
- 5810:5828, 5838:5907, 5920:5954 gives 2.7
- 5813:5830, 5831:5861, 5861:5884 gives 0.4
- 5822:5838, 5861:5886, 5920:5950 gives 0.1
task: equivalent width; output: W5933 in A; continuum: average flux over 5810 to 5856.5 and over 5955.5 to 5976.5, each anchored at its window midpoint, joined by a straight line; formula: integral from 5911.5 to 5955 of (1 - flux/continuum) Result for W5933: 0.3 A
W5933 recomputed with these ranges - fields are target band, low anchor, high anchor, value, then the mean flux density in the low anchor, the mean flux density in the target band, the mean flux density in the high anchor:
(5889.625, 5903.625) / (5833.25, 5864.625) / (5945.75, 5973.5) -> 1.5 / 1.92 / 1.73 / 1.97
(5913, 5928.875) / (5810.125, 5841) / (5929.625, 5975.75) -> 0.4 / 1.95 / 1.91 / 1.97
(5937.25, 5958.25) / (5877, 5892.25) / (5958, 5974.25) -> -0.9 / 1.87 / 2.01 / 1.94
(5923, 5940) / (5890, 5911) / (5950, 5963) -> -0.1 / 1.76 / 1.91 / 2.01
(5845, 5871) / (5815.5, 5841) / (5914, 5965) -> 0.3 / 1.95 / 1.93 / 1.95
